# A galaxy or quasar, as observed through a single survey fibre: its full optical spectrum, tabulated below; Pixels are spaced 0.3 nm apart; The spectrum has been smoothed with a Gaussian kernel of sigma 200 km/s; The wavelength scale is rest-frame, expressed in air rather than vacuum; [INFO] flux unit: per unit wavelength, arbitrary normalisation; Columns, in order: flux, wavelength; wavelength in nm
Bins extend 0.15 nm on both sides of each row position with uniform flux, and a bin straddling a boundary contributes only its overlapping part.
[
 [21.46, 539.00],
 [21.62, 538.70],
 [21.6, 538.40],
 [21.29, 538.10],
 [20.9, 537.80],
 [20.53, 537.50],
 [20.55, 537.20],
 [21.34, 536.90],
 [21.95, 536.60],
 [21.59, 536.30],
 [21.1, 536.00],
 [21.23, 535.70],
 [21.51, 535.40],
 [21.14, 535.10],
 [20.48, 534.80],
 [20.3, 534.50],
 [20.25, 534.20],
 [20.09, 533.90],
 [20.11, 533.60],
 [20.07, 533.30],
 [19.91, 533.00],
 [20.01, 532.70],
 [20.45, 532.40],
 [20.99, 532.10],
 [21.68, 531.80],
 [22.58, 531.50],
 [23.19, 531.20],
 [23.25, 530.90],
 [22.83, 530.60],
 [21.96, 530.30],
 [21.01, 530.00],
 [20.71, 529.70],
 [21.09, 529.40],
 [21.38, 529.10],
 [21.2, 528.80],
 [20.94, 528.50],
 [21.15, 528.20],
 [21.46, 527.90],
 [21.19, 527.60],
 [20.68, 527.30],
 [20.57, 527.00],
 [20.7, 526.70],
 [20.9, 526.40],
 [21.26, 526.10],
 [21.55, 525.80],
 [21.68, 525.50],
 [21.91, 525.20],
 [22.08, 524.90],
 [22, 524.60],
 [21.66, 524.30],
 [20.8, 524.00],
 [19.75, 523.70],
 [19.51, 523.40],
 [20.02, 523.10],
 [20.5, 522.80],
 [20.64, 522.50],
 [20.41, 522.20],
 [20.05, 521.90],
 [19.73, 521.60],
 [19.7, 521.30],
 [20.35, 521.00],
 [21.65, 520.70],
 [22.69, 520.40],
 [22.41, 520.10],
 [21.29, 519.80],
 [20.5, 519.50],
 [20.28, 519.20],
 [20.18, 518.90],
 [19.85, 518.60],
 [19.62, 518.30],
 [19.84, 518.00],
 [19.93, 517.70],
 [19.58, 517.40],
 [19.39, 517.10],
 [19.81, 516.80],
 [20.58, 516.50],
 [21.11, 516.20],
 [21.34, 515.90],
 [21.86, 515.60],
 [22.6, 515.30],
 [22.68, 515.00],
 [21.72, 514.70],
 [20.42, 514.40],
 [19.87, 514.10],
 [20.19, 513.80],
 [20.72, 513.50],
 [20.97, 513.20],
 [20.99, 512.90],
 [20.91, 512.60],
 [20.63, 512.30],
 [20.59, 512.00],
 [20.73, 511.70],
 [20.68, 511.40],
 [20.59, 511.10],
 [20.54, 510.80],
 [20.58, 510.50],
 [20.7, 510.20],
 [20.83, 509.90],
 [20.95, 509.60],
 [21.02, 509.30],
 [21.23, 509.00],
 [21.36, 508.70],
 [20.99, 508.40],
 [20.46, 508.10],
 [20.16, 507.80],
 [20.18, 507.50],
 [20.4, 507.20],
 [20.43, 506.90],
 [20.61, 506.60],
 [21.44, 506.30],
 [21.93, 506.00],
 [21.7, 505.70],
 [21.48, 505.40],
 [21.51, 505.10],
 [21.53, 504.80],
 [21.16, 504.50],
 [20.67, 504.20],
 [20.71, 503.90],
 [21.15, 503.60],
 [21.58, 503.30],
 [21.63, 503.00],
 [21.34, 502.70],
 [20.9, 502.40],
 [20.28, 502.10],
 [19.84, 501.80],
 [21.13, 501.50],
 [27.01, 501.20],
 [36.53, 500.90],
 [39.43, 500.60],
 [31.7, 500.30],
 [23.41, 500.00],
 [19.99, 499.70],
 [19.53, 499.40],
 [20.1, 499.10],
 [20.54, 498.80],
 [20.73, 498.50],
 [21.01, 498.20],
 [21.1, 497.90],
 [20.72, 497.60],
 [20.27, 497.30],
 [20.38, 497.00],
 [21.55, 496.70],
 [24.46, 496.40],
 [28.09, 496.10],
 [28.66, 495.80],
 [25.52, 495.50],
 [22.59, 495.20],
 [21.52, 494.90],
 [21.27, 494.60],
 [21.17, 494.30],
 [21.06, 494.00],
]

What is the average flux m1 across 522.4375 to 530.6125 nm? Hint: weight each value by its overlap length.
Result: 21.1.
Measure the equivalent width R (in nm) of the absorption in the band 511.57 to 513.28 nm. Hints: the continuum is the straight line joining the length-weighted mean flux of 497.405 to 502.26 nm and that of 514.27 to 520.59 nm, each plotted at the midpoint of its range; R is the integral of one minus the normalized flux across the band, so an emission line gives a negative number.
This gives 0.07 nm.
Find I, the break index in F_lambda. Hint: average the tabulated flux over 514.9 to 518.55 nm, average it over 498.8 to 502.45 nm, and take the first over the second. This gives 0.83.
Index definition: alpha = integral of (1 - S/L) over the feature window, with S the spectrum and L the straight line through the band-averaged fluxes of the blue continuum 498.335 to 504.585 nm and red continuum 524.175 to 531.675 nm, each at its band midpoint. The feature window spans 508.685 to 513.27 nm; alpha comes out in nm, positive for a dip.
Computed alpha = 0.38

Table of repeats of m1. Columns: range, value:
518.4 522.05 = 20.7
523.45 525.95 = 21.4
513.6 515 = 20.8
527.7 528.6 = 21.2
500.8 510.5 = 21.6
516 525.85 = 20.6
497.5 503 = 23.6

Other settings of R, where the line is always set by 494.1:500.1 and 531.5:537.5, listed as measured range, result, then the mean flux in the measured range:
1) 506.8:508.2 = 0.092 nm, 20.3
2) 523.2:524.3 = 0.049 nm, 20.2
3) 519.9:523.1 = 0.073 nm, 20.8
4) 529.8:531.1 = -0.080 nm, 22.2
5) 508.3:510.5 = 0.071 nm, 21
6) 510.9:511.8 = 0.040 nm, 20.7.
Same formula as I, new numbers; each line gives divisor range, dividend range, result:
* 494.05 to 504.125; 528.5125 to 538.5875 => 0.91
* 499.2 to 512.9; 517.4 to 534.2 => 0.95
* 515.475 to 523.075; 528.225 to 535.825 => 1.03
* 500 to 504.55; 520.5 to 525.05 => 0.85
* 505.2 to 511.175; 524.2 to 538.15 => 1.01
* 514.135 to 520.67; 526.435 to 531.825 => 1.03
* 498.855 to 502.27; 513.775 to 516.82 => 0.84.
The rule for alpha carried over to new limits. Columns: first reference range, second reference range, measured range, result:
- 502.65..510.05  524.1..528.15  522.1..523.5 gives 0.07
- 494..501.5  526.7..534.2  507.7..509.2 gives 0.14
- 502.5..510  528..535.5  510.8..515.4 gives 0.03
